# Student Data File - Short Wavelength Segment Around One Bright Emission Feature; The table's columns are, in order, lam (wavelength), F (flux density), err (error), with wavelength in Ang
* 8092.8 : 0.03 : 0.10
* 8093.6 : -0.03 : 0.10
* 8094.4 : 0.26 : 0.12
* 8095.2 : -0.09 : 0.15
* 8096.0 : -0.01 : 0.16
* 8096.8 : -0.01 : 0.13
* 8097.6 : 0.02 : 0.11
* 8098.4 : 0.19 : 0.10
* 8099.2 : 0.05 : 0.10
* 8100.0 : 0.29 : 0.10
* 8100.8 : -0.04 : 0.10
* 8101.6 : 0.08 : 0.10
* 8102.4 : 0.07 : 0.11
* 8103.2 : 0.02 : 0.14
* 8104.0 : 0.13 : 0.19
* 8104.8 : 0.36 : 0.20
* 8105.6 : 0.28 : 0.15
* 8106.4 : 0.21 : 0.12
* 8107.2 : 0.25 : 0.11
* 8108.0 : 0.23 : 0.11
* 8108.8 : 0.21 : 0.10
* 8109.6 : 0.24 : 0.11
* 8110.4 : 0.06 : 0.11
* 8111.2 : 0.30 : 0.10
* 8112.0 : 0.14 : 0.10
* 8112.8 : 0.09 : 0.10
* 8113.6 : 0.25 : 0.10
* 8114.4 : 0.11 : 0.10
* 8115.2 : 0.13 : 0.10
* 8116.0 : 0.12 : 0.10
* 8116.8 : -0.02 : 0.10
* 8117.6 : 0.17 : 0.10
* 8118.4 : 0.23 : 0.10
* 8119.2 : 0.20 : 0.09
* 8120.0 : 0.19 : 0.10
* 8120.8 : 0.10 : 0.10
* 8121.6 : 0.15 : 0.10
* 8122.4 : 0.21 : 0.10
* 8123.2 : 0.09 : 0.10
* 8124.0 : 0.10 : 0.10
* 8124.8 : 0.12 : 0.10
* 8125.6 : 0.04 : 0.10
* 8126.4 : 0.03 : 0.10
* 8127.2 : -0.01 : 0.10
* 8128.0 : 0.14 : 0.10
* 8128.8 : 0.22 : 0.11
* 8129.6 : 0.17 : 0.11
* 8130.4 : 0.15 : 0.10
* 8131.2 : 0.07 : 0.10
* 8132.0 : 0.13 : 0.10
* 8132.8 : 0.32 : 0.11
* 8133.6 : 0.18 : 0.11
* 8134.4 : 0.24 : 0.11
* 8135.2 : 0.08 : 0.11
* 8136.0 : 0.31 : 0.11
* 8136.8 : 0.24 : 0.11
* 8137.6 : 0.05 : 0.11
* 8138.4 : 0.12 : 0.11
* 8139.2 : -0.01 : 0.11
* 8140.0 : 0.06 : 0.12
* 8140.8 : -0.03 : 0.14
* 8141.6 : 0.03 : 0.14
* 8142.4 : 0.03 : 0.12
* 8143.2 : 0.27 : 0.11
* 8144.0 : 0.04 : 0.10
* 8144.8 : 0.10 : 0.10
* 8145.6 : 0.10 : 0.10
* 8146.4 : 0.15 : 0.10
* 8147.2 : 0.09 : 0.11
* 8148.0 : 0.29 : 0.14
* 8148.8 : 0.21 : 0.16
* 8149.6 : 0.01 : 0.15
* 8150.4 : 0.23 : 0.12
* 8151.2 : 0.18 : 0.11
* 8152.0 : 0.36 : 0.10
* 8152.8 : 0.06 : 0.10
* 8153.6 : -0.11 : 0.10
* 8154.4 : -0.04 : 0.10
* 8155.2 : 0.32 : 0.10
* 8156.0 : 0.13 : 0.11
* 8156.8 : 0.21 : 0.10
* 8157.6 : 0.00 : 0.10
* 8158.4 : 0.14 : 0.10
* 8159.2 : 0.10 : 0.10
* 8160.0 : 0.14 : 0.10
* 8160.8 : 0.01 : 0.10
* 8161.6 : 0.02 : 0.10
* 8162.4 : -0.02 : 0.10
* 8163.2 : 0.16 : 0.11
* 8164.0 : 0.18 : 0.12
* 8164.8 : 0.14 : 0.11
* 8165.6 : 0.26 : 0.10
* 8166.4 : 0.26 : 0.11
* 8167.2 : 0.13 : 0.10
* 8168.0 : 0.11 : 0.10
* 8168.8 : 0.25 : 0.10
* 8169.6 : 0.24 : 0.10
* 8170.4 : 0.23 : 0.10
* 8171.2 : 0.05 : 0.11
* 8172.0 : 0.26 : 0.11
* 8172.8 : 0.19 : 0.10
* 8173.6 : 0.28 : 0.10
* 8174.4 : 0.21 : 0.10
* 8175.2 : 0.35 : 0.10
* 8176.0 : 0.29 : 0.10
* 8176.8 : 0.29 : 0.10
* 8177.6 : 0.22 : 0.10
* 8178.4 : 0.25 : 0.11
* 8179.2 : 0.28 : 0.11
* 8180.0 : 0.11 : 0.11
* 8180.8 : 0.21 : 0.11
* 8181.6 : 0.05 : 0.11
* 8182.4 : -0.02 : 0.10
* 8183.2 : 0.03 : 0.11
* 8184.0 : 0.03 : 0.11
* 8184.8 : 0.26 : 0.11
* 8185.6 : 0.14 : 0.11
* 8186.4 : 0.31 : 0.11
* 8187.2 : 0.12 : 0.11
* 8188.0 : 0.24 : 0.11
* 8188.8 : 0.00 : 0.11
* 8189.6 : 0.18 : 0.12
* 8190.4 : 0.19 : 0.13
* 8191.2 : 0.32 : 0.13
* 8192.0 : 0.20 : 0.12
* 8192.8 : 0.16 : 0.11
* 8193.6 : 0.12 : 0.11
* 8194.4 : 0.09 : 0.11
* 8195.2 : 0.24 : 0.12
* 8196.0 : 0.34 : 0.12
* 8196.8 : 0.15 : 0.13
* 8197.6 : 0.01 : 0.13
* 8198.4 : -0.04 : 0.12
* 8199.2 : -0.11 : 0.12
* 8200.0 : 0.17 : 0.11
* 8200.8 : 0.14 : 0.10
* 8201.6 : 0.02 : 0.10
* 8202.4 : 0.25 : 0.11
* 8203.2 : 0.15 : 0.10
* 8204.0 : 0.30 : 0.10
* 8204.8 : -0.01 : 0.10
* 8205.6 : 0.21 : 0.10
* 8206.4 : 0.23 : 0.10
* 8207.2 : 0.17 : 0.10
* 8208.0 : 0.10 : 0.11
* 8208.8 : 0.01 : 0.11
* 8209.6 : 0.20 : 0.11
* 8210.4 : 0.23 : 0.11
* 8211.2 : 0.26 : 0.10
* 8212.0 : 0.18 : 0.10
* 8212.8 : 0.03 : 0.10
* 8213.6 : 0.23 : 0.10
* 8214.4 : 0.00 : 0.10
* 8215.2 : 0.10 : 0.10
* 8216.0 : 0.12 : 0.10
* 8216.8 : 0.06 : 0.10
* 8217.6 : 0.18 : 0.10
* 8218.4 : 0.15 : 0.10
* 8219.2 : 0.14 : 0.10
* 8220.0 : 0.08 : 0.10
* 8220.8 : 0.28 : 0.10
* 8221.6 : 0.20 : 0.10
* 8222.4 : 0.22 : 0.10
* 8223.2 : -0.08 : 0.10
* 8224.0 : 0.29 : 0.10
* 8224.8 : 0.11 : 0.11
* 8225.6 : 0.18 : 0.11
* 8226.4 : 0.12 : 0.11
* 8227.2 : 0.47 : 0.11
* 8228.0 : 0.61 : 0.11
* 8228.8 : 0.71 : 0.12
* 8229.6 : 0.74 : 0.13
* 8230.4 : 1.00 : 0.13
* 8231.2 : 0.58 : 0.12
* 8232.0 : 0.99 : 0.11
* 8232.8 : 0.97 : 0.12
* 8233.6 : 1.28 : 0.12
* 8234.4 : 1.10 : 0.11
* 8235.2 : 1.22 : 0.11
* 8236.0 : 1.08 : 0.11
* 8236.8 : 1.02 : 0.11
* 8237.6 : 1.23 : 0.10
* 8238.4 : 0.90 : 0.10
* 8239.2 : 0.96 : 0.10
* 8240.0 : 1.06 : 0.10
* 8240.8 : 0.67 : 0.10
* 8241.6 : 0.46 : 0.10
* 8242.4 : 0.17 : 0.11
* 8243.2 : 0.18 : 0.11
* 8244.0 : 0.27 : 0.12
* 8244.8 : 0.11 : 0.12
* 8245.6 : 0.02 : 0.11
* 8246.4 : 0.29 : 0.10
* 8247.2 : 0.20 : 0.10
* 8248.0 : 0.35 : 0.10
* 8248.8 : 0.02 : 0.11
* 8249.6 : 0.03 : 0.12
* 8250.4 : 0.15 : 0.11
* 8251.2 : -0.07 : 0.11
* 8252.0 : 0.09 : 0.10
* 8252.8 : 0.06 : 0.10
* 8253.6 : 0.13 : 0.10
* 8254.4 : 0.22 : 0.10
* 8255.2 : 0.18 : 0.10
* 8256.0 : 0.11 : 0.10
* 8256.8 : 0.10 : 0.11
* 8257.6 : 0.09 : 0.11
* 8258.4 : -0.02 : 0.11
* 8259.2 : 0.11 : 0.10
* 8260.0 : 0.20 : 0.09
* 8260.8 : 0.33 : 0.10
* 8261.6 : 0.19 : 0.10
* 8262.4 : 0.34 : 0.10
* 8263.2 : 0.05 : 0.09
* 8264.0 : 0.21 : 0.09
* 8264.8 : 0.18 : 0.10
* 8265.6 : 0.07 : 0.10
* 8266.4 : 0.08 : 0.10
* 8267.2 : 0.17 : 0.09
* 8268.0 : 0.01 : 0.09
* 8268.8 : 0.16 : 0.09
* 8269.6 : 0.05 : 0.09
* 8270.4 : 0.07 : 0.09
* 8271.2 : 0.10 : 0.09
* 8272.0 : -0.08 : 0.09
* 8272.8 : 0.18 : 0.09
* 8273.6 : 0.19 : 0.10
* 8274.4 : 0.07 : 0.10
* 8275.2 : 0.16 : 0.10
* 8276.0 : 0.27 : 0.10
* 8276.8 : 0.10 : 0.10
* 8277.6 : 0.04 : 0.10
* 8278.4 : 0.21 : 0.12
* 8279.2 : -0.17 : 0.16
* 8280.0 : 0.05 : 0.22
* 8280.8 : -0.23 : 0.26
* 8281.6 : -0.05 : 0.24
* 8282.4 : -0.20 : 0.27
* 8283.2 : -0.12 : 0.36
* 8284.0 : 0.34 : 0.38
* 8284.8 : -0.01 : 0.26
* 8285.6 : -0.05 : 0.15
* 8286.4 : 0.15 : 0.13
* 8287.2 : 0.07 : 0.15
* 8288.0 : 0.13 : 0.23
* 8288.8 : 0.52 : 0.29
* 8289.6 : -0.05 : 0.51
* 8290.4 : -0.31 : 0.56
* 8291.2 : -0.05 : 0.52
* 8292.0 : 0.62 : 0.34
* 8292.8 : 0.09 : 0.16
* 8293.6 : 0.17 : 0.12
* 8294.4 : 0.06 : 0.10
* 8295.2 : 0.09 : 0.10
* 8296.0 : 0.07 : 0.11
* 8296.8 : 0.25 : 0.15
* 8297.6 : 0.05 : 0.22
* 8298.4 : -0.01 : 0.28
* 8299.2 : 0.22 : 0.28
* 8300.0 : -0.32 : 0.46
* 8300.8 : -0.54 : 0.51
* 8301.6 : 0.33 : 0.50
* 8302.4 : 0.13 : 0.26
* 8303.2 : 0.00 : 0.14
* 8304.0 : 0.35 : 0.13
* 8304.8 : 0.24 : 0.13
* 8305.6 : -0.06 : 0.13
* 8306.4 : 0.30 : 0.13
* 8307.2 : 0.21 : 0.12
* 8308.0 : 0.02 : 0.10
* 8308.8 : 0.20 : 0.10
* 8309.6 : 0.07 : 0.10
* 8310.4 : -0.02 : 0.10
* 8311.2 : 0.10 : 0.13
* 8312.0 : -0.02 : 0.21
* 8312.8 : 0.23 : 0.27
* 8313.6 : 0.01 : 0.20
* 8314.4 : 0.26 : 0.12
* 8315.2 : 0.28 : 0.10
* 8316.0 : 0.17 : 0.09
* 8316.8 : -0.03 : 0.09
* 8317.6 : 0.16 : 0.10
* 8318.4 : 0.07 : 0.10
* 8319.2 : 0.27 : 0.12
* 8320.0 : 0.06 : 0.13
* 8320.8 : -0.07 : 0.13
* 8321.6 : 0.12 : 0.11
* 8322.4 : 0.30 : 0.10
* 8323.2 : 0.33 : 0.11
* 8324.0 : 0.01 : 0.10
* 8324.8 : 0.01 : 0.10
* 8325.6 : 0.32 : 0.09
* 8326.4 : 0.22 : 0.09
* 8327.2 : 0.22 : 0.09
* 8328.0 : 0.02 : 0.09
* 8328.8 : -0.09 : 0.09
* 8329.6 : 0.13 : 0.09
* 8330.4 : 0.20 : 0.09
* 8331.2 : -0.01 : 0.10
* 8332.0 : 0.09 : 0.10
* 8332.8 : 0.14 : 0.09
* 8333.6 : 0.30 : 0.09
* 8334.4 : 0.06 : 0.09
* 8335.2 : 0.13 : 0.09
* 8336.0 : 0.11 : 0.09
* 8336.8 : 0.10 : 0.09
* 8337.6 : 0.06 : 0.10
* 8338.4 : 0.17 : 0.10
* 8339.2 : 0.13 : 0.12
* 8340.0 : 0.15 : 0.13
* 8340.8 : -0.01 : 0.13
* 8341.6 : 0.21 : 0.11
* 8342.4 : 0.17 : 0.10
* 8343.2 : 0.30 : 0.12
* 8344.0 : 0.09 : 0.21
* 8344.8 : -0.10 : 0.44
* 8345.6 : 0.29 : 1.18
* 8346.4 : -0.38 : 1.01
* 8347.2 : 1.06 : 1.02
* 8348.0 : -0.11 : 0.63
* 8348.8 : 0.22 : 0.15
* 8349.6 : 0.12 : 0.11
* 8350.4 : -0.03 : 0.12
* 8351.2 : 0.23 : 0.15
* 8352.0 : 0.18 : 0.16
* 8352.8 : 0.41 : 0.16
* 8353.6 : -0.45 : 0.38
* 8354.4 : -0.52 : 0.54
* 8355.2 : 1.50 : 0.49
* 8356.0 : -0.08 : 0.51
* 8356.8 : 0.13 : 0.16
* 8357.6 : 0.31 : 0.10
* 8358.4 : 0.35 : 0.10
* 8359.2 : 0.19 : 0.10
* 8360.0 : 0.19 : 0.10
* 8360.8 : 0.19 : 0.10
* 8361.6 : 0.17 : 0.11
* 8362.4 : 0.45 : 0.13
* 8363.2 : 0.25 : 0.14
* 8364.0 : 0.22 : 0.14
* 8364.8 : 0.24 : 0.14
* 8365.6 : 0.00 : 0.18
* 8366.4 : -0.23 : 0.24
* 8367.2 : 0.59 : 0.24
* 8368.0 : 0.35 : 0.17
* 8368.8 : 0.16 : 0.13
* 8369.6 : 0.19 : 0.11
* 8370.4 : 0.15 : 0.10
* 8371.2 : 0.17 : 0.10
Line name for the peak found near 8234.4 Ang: [O II]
